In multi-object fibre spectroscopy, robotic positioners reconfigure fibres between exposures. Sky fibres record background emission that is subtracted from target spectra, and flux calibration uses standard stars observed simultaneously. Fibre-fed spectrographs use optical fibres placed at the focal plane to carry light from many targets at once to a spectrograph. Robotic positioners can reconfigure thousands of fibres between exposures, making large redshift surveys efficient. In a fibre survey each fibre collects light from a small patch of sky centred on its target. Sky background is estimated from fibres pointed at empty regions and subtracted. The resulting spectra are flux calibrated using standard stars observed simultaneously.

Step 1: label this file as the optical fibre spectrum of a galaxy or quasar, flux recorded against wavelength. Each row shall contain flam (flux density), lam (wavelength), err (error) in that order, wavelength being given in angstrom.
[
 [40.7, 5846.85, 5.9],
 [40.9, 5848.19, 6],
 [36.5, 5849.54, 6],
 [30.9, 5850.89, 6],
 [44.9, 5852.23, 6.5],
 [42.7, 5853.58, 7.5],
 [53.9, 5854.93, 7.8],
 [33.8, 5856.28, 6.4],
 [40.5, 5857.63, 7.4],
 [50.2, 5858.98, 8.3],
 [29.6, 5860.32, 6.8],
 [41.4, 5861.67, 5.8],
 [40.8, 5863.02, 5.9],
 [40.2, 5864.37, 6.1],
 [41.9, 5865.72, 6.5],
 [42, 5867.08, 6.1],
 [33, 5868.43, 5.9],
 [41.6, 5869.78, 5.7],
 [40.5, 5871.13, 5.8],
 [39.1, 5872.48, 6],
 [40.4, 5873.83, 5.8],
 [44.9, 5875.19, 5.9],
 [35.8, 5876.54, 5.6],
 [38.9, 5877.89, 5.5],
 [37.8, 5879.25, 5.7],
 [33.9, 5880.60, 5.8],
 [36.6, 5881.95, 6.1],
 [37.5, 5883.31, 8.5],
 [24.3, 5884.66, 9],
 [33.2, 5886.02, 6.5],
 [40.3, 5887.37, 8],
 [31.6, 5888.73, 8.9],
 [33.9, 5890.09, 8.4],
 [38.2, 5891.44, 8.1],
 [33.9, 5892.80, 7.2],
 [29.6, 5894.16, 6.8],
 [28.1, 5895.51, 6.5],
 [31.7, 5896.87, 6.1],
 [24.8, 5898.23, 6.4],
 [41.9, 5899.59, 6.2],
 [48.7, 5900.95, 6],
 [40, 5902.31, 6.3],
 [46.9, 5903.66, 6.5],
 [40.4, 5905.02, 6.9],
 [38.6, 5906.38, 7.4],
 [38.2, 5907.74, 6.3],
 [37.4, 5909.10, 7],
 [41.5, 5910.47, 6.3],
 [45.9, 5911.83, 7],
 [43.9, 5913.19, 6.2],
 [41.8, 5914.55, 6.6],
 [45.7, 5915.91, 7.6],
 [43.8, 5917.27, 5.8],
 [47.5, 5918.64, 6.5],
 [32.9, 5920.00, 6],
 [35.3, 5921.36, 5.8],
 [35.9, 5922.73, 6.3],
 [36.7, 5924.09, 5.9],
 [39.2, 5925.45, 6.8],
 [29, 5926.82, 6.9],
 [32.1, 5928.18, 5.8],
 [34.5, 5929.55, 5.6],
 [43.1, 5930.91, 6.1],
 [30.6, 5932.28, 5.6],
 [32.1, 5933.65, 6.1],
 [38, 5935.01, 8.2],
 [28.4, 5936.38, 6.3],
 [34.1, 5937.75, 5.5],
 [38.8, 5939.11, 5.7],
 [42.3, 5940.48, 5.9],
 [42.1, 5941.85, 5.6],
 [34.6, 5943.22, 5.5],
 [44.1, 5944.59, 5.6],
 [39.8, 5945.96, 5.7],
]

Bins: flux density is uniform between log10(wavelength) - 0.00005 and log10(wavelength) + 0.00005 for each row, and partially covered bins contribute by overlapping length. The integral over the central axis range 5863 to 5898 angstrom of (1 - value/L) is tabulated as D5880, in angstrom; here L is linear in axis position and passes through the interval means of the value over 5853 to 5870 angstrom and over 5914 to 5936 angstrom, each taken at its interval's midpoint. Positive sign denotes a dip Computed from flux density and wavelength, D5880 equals 3.1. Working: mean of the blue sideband 40.9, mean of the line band 36.3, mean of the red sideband 37.2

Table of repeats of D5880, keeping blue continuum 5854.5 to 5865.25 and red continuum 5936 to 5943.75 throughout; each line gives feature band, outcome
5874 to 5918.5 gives 1.40 angstrom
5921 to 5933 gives 0.82 angstrom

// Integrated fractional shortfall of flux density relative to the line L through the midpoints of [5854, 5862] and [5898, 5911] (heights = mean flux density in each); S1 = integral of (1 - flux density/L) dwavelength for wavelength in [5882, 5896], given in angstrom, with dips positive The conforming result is 2.6 angstrom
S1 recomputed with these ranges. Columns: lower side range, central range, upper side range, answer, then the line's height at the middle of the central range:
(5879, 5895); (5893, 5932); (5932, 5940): -4.8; 34.1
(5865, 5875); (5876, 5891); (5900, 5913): 2.1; 40.8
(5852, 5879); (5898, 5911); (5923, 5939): -1.2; 37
